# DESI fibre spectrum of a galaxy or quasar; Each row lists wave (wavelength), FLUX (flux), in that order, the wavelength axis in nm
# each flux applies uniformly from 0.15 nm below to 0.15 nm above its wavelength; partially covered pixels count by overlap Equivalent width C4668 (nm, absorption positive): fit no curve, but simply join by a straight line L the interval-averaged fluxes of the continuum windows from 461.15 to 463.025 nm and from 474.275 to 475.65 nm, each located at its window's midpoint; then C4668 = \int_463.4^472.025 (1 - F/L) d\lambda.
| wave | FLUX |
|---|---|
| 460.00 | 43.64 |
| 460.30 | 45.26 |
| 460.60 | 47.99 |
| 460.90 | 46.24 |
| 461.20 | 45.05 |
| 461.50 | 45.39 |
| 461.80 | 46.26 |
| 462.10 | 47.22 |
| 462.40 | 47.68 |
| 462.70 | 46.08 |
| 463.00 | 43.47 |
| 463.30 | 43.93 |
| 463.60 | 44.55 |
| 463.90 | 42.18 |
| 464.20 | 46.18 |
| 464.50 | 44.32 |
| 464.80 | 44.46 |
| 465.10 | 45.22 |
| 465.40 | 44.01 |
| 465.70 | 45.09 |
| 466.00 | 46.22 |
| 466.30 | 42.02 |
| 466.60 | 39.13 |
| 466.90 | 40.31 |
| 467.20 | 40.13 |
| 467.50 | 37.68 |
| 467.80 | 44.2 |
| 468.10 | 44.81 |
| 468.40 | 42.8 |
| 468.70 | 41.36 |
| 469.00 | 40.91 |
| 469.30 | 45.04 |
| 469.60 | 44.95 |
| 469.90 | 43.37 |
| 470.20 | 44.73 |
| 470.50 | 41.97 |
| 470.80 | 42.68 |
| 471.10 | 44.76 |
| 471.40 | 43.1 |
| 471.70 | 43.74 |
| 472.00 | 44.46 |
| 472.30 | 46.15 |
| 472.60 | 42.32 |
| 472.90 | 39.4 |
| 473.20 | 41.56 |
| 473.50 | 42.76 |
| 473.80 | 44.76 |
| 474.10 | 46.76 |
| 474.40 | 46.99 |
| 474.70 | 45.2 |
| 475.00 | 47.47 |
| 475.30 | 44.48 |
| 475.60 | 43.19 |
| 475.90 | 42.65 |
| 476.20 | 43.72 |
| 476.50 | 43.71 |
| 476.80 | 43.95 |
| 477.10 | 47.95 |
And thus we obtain 0.50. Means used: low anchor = 46.1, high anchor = 45.6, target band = 43.2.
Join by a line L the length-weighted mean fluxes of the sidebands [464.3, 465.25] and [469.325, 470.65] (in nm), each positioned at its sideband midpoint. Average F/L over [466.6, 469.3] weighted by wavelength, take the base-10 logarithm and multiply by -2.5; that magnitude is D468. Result 0.07 mag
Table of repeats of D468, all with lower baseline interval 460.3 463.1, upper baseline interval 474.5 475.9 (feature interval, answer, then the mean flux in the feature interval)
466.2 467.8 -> 0.14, 40.2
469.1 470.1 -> 0.03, 44.3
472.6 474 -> 0.07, 42.3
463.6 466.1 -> 0.03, 44.7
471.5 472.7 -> 0.02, 44.2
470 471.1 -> 0.05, 43.4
